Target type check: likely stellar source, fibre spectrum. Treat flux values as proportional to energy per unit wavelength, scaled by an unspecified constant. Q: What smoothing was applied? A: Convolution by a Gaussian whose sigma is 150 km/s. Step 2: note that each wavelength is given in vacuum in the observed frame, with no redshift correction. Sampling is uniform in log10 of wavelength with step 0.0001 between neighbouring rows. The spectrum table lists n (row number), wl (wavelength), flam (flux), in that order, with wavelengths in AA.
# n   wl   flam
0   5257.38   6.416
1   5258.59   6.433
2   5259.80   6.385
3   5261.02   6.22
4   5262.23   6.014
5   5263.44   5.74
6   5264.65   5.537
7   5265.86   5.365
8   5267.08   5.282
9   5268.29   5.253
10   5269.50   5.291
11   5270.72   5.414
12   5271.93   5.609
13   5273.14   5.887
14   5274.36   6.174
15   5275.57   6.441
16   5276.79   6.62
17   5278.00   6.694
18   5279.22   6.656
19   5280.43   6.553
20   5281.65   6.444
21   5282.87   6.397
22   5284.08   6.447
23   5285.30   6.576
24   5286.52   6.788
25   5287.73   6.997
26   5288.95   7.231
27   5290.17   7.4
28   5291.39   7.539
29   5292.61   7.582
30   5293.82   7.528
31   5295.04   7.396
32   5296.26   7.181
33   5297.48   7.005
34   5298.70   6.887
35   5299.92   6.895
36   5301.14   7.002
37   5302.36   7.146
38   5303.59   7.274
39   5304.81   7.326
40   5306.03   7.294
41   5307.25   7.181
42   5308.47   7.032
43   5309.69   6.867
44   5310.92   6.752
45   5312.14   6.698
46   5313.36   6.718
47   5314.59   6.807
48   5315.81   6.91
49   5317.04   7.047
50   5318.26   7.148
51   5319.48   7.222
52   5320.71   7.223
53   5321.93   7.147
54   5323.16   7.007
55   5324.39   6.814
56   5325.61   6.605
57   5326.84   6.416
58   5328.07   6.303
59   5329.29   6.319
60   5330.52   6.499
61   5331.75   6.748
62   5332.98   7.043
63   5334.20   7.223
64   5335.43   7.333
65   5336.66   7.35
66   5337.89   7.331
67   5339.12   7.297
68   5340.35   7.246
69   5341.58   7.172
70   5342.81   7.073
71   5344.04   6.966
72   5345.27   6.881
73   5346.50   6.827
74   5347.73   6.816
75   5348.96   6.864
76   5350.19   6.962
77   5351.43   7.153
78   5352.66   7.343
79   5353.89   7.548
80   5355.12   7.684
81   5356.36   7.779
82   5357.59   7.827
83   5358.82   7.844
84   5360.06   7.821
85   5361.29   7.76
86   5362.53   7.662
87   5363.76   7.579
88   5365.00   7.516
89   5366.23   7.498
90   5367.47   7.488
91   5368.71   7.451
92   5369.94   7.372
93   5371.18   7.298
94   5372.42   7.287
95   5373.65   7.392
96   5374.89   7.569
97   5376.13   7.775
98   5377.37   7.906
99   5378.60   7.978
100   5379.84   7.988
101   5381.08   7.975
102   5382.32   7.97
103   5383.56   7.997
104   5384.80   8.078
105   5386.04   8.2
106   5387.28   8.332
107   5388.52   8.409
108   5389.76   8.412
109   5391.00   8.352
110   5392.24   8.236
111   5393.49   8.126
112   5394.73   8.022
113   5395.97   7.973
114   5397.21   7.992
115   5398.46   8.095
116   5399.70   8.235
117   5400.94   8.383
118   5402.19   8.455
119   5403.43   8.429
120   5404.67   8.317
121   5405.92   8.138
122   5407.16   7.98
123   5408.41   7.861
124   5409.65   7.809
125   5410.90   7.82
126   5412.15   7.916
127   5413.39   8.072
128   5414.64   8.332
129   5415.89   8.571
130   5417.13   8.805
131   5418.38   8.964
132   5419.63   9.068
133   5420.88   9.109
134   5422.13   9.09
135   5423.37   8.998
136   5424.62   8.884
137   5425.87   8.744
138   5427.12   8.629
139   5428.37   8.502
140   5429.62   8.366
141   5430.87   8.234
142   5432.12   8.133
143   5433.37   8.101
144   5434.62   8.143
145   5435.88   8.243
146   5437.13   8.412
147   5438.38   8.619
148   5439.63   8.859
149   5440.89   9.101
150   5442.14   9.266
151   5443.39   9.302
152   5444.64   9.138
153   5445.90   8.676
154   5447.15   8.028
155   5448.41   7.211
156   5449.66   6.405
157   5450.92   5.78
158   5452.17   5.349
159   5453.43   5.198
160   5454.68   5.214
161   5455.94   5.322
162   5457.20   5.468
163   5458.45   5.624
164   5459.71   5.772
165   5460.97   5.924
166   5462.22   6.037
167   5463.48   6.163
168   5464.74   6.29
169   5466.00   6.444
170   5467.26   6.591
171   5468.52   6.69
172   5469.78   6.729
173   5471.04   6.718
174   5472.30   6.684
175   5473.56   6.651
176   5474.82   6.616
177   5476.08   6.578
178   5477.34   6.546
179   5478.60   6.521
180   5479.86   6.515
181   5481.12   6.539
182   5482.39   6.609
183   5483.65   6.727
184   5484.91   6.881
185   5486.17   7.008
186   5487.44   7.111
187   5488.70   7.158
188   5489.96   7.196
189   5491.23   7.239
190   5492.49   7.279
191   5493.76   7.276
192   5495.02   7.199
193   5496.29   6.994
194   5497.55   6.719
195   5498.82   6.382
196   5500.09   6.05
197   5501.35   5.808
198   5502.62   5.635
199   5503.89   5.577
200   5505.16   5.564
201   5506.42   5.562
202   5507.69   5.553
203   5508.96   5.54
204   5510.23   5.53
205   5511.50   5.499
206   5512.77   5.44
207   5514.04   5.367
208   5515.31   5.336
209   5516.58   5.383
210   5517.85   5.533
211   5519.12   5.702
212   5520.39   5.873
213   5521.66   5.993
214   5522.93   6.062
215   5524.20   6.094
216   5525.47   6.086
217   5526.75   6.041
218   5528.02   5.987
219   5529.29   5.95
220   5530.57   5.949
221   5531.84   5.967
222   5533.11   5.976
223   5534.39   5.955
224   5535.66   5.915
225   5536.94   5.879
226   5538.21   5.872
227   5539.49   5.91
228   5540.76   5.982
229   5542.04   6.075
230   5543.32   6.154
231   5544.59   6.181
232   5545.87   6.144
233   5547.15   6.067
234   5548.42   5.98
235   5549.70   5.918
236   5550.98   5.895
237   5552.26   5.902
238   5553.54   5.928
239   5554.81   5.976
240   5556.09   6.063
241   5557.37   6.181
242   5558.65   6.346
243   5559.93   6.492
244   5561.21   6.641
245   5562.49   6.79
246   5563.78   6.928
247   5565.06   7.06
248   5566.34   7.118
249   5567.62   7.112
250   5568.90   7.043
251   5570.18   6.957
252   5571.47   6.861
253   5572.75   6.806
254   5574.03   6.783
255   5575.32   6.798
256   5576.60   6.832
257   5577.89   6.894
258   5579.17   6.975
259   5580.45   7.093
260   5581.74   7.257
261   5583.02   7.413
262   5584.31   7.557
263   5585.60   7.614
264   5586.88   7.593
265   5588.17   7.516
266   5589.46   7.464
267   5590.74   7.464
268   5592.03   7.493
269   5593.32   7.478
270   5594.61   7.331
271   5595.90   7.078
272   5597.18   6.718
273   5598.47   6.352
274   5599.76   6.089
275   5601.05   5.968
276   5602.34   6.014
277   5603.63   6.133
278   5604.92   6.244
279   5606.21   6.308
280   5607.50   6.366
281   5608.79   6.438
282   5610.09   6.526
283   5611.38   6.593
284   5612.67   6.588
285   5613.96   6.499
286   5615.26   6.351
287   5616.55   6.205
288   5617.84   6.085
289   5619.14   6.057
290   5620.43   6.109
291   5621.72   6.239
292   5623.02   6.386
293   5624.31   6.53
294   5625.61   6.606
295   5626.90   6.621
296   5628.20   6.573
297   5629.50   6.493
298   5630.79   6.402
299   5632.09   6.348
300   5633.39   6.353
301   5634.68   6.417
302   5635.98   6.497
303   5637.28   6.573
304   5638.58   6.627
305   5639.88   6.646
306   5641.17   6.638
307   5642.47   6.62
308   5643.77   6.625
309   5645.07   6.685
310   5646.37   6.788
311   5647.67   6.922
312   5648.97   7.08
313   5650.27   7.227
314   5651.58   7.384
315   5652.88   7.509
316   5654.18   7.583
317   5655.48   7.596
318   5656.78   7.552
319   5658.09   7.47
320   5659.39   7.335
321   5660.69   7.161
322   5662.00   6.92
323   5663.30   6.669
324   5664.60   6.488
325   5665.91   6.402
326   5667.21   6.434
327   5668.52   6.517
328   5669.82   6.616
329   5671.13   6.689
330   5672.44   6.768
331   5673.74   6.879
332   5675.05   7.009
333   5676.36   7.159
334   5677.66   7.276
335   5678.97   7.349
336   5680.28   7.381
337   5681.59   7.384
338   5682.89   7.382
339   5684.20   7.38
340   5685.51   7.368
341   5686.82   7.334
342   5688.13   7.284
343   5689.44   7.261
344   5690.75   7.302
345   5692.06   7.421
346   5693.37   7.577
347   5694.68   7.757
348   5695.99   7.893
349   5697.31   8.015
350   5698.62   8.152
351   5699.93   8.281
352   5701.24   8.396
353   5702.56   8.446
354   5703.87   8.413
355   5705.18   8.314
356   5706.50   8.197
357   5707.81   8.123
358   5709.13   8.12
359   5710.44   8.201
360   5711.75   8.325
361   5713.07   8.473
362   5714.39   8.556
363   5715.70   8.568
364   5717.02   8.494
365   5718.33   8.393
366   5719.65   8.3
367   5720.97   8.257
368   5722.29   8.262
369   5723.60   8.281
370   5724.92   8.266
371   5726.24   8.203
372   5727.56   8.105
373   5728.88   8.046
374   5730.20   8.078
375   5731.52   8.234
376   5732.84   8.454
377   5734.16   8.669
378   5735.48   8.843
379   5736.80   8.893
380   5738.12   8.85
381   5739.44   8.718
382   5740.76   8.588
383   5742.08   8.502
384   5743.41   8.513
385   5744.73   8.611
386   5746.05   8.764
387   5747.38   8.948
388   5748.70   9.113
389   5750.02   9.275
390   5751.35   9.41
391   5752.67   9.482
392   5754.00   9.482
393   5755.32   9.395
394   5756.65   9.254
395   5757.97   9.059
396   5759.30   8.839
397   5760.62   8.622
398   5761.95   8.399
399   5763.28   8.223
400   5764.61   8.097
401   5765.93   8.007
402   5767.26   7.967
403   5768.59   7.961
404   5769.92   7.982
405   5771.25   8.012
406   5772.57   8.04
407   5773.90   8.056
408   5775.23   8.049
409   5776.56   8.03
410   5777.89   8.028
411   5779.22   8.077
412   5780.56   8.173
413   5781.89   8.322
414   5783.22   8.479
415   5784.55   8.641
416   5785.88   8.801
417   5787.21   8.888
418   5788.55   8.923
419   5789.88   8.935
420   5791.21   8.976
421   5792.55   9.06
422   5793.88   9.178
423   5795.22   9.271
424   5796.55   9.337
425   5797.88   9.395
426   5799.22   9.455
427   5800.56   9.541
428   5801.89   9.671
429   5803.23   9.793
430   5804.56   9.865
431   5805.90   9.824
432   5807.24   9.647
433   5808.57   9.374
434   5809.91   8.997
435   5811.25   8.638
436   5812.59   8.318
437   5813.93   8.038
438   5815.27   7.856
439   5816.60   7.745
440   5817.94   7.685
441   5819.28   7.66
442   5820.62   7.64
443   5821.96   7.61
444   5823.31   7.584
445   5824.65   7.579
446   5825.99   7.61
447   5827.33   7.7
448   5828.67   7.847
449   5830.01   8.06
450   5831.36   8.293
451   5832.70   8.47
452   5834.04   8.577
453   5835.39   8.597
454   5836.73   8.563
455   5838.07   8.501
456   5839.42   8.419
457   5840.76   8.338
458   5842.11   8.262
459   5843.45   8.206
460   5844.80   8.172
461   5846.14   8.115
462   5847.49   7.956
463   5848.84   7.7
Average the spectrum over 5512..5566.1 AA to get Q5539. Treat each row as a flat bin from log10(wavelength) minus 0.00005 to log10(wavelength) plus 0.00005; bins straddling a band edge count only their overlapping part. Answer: 6.03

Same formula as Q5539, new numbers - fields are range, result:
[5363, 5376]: 7.46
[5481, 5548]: 6.14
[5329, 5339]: 7.02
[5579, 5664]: 6.79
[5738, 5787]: 8.56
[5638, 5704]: 7.23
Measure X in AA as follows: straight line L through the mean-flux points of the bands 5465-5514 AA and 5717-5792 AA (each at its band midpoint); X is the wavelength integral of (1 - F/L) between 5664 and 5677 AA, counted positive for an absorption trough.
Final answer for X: 1.9 AA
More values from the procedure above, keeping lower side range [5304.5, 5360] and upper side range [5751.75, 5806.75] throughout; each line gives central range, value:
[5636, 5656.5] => 3.2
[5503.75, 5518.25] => 4.2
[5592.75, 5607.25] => 2.8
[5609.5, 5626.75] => 3.8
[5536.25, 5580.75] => 8.4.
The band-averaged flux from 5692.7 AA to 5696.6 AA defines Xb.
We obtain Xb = 7.75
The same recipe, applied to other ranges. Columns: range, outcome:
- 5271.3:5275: 5.9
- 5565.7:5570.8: 7.07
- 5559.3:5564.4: 6.7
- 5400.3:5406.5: 8.35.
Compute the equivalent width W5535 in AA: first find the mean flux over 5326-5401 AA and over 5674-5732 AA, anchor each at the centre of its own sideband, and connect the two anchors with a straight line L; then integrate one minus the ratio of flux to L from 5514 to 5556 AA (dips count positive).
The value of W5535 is 9.8 AA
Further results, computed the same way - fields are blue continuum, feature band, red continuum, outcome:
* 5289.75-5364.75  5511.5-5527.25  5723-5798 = 4.16 AA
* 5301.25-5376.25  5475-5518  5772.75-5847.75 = 7.42 AA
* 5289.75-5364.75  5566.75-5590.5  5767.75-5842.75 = 2.14 AA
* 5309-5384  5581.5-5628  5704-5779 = 7.82 AA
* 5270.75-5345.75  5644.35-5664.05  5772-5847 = 2.03 AA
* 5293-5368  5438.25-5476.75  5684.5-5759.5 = 3.63 AA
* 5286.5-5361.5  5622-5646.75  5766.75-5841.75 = 4.54 AA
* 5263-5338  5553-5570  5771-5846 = 2.31 AA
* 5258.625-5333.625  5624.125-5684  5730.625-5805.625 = 9.94 AA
